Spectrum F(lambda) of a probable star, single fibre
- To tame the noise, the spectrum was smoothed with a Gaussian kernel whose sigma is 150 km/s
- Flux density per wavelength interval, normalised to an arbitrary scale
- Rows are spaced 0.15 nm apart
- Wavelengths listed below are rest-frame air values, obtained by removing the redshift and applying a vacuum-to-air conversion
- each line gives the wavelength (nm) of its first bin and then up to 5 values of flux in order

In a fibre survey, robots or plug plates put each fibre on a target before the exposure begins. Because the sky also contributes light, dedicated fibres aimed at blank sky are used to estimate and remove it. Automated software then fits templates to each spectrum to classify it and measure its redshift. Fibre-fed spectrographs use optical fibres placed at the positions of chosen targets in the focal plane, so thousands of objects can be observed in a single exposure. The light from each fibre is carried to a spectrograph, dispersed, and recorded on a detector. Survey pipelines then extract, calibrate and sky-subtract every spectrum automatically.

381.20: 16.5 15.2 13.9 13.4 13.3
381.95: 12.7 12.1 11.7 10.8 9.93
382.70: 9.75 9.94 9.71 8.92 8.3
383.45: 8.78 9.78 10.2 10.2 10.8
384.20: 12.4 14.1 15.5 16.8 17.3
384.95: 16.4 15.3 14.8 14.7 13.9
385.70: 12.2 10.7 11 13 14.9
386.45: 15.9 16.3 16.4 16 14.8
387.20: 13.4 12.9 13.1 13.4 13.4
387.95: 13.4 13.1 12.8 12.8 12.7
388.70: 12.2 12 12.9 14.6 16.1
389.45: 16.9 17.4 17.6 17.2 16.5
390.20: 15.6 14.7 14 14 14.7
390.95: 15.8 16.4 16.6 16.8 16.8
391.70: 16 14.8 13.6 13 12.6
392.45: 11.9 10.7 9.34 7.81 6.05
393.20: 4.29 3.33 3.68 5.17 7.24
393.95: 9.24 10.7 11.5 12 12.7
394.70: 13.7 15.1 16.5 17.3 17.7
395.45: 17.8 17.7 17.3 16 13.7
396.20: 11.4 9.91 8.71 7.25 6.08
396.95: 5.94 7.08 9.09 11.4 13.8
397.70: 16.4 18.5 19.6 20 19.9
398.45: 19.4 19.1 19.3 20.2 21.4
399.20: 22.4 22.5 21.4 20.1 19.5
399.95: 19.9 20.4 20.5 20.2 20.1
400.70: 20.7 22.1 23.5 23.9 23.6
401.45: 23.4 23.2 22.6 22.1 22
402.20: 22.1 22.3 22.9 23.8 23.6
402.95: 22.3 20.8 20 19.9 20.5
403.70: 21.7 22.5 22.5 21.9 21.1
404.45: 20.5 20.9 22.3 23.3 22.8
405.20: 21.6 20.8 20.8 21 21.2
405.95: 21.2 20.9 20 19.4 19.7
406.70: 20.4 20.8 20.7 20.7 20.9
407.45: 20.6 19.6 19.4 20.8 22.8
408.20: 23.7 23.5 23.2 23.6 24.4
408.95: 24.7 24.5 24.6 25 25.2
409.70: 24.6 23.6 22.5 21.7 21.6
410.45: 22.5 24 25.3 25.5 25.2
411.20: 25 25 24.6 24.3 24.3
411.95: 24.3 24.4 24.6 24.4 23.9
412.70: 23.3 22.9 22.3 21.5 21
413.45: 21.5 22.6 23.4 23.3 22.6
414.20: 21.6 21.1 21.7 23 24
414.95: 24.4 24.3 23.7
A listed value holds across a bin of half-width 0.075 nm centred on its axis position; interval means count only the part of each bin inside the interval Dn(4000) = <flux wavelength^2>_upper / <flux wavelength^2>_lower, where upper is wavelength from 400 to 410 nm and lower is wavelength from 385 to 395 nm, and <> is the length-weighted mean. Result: 1.81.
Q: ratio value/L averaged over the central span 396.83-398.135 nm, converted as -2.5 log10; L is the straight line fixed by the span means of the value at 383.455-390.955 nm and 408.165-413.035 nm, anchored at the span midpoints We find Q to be 0.40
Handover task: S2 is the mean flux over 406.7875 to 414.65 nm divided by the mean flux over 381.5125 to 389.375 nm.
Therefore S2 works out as 1.8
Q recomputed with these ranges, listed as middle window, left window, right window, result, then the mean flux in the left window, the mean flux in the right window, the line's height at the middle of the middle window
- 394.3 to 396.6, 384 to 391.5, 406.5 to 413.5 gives 0.210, 14.5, 23.1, 17.5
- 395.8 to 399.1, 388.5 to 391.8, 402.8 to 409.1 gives 0.271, 15.4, 21.5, 18.2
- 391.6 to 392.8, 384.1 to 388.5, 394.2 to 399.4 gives 0.139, 14.1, 15.1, 14.7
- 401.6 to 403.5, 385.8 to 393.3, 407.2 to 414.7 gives -0.135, 13.8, 23.2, 19.5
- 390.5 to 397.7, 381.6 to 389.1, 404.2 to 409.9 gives 0.340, 12.8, 22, 16.5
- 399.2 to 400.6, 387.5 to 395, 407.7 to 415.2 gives -0.188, 12.8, 23.4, 17.4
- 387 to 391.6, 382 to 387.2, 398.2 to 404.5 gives 0.041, 12.8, 21.5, 15.2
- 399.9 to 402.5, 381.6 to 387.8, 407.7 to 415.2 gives -0.136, 12.8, 23.4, 19.4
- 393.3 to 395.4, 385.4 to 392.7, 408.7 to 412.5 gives 0.434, 14.3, 24.2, 16.7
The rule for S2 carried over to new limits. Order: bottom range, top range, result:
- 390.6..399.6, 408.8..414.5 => 1.72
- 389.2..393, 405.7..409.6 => 1.50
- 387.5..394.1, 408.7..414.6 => 1.85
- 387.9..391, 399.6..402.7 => 1.49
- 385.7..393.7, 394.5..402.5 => 1.34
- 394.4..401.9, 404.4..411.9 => 1.30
